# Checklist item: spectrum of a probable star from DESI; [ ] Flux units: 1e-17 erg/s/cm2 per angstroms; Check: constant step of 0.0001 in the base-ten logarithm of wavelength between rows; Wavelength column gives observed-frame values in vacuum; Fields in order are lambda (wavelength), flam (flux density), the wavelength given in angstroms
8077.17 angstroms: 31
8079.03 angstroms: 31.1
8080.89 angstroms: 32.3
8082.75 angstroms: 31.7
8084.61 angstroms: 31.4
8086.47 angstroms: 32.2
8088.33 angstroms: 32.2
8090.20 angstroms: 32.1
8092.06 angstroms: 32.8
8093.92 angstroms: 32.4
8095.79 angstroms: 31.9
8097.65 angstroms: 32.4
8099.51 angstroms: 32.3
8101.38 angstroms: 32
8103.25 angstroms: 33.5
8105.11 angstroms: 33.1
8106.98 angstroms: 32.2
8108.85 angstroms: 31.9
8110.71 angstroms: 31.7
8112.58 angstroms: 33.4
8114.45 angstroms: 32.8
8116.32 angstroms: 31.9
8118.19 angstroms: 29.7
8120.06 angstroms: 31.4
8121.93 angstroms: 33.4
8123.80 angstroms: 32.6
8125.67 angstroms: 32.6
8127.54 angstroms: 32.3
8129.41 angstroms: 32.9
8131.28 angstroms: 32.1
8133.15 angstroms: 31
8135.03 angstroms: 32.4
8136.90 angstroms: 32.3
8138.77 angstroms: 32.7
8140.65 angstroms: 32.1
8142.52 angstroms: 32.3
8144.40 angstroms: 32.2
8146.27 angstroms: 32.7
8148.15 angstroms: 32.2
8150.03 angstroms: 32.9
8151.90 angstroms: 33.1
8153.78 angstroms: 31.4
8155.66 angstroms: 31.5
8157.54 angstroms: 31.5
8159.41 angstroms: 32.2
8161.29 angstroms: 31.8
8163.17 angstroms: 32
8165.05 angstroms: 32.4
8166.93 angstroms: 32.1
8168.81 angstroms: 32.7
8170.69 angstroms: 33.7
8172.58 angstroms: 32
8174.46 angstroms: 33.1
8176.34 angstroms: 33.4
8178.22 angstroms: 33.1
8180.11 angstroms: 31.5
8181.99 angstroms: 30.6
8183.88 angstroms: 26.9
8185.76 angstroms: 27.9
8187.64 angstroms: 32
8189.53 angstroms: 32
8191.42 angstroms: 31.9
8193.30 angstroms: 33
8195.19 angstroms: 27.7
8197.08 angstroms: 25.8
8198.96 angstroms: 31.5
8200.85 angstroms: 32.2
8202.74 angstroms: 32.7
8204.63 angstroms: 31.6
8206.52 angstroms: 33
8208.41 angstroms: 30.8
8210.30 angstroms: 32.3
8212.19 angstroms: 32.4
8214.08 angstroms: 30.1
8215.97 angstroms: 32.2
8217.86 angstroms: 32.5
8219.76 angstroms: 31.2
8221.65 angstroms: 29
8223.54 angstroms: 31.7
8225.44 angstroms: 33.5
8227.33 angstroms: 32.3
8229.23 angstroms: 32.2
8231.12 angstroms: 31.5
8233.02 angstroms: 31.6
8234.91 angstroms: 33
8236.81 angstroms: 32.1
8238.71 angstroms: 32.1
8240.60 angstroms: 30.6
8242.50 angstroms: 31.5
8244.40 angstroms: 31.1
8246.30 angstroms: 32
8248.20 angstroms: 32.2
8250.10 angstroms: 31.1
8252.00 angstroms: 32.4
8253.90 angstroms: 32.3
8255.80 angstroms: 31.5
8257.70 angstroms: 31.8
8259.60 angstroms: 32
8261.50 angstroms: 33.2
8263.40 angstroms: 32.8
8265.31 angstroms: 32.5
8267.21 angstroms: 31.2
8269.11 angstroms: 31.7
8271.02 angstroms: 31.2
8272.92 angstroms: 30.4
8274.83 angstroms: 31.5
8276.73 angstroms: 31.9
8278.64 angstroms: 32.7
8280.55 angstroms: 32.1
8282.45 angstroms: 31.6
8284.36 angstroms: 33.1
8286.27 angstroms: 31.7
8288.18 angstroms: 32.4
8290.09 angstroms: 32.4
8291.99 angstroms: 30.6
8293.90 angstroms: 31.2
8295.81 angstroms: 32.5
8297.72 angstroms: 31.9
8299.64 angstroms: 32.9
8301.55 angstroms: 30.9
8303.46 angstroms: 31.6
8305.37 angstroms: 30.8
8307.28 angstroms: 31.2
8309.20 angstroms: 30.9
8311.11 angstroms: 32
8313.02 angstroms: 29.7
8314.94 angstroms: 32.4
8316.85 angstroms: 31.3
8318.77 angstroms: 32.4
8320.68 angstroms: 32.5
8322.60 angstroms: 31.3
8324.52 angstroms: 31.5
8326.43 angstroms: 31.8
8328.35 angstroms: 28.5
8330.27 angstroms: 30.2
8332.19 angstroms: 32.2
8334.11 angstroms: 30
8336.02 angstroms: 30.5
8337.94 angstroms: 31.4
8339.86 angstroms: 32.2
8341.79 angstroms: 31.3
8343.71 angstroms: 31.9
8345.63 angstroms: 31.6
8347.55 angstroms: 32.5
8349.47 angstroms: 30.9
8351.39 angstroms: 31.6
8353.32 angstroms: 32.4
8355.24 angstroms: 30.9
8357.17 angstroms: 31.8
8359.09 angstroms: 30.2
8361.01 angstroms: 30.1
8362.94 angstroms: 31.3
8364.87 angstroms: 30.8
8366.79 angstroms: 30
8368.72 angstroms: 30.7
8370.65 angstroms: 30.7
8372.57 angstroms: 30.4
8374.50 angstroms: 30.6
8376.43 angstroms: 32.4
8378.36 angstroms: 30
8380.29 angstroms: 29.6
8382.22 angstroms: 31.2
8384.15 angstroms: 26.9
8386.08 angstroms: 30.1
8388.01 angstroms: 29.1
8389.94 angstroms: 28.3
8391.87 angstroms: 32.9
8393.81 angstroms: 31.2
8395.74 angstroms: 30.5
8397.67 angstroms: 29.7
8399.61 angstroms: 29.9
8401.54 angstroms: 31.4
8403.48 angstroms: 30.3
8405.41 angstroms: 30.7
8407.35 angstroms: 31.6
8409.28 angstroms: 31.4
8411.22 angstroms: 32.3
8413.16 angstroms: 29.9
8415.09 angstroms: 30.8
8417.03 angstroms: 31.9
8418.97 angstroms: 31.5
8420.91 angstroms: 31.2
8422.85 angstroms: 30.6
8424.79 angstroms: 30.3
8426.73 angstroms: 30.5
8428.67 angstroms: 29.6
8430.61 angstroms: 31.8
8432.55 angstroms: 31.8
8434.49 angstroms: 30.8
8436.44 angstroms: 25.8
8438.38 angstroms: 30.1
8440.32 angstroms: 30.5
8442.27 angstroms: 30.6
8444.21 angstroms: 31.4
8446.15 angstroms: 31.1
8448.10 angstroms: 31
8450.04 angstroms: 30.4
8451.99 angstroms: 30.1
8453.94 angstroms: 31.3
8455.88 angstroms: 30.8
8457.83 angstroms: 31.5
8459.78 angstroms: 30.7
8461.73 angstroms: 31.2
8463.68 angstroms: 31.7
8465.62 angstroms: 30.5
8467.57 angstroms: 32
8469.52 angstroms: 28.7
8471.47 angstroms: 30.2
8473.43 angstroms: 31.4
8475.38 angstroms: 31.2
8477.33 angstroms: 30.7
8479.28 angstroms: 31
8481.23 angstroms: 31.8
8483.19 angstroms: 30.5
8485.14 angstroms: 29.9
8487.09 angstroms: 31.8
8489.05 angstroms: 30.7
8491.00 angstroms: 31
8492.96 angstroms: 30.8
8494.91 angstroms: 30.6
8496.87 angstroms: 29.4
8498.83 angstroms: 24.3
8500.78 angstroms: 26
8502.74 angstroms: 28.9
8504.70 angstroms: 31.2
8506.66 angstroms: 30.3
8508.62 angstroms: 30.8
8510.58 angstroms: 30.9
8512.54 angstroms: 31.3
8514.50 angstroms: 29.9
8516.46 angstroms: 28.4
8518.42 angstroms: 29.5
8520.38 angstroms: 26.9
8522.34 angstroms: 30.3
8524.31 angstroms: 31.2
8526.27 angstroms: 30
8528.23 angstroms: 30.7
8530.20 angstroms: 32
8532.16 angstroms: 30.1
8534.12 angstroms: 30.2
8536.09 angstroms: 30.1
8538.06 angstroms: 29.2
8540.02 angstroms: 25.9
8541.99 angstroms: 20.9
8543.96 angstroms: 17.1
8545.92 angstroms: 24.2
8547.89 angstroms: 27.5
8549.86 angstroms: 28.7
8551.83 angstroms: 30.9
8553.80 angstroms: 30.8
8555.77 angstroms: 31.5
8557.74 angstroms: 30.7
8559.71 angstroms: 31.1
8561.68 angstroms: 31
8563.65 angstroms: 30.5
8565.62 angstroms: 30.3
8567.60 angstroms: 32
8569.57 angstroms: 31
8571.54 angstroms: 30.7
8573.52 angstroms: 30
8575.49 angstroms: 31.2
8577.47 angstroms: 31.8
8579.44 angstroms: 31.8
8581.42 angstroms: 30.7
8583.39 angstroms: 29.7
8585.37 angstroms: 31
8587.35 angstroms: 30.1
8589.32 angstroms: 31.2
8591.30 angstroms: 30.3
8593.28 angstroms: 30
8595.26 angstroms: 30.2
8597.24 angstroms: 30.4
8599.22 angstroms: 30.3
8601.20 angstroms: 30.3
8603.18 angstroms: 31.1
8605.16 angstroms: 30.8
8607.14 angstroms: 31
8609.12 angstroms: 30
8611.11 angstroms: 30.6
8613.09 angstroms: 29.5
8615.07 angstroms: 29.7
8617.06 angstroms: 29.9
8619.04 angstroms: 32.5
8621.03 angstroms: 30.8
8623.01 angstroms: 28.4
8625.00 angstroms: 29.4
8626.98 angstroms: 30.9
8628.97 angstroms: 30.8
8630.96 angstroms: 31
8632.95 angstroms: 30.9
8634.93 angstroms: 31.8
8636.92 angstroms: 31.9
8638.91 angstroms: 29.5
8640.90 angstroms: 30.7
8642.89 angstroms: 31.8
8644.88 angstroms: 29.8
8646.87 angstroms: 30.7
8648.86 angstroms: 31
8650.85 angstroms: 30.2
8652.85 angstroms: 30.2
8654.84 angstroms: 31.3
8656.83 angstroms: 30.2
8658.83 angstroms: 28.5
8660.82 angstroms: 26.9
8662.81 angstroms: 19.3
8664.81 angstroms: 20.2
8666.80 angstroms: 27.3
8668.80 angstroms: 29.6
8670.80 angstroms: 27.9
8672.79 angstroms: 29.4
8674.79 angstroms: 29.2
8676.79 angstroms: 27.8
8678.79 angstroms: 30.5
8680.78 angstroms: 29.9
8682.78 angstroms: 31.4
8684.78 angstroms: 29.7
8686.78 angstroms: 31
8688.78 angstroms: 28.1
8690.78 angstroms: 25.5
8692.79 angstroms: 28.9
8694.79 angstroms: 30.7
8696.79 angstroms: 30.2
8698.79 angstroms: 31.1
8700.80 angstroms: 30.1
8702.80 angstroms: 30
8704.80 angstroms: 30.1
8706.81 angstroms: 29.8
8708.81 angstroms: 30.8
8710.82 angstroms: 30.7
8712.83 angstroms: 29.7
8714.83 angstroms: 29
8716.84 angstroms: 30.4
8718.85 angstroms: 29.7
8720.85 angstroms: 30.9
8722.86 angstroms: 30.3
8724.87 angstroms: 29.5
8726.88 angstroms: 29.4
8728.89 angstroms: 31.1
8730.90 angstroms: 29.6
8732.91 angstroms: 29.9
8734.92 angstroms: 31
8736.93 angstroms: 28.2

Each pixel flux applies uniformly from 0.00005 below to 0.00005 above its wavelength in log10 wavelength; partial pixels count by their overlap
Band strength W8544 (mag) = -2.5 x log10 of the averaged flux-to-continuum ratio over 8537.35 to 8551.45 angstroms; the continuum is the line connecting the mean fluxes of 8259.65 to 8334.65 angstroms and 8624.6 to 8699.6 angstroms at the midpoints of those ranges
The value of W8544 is 0.20 mag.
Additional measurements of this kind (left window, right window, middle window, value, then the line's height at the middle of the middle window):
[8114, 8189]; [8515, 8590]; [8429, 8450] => -0.01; 30.2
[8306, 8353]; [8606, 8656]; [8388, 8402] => 0.03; 31.2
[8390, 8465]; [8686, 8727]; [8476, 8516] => 0.02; 30.5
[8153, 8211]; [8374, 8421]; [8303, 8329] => -0.01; 30.9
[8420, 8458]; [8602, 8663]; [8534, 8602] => 0.03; 30.3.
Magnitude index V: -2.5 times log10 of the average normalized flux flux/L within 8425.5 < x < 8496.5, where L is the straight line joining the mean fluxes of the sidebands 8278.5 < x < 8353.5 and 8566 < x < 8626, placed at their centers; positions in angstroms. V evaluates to 0.01 mag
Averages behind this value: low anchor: 31.5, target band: 30.7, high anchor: 30.5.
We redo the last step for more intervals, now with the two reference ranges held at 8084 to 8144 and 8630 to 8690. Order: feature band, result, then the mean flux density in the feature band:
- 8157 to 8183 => -0.012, 32.3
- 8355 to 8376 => 0.005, 30.7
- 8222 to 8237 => -0.017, 32.1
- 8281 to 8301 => -0.025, 32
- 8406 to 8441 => -0.005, 30.7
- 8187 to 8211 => 0.019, 31.2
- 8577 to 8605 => -0.036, 30.6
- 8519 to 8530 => 0.001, 30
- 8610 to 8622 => -0.036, 30.5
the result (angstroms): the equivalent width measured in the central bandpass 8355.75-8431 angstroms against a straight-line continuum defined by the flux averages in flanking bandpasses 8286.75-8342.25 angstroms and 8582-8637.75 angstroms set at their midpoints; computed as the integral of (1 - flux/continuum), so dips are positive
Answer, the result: 1.3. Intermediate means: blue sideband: 31.4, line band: 30.6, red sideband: 30.5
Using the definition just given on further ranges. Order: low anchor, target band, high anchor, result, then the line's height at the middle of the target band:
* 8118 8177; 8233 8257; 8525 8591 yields -0.1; 31.6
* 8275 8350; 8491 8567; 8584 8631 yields 4.0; 30.7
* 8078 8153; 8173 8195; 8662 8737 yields 0.4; 31.9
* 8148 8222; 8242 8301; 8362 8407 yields -1.6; 31.1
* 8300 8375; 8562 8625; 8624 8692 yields -2.0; 29.6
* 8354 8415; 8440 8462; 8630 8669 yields -0.5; 30.2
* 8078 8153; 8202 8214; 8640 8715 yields -0.1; 31.7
